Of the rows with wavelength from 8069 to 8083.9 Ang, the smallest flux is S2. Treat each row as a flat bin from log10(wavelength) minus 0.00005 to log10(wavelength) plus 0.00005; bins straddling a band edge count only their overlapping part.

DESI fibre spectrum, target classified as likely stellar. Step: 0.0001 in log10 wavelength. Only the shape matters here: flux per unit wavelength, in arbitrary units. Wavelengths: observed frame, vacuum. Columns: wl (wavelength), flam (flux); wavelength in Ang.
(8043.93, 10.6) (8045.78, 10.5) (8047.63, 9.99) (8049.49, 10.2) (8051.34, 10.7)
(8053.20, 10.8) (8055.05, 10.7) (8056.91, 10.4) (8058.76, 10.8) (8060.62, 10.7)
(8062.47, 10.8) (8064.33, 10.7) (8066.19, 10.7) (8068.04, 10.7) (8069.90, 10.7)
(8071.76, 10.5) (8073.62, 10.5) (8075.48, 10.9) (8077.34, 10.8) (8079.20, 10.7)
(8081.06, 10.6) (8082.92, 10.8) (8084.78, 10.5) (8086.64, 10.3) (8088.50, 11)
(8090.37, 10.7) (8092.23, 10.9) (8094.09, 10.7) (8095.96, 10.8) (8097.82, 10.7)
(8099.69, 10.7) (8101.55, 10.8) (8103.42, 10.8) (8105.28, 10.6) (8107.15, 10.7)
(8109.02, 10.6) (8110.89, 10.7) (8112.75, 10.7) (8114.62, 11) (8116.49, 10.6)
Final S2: 10.5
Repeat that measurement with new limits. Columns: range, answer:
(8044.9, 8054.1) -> 9.99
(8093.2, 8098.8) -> 10.7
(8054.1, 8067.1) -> 10.4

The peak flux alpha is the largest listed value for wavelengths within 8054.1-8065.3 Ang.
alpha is 10.8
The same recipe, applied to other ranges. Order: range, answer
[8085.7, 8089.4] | 11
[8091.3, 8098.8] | 10.9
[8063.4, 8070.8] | 10.7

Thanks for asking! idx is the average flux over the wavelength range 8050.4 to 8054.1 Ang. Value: 10.7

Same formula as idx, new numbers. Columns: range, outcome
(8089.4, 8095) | 10.8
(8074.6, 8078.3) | 10.8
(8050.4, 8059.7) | 10.7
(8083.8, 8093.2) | 10.7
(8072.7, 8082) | 10.7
